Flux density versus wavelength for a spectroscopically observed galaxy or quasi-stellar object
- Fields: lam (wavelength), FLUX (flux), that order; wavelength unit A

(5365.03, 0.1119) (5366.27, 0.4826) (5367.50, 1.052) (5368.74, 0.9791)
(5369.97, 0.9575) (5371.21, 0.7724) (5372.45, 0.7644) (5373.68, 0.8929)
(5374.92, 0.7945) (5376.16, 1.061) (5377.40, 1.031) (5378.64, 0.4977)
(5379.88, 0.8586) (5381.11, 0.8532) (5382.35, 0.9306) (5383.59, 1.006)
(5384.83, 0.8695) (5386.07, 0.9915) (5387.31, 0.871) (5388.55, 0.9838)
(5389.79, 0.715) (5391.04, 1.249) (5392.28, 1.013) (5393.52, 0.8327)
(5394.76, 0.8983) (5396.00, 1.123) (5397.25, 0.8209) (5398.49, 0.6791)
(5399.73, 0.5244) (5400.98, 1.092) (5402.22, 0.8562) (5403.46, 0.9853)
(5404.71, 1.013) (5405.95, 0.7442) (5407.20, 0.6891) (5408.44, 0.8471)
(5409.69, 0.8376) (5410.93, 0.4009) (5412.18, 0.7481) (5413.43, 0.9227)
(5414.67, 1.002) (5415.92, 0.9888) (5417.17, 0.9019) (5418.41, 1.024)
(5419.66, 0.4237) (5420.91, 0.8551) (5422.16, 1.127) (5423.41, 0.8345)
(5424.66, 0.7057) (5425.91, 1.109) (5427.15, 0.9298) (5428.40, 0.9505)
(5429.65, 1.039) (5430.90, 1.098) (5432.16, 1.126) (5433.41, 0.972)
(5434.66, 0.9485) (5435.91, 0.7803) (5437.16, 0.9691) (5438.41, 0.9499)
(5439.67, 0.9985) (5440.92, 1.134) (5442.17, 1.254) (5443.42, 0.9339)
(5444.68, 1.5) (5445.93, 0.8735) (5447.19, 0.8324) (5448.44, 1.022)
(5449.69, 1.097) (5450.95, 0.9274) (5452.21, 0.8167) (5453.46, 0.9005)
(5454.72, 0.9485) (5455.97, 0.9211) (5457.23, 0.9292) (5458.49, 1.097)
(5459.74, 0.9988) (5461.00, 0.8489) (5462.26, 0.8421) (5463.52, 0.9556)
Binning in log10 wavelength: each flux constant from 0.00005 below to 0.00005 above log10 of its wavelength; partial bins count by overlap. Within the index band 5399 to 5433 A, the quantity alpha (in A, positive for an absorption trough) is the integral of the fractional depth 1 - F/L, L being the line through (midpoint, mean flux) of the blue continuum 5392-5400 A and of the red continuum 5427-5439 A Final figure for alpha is 1.5 A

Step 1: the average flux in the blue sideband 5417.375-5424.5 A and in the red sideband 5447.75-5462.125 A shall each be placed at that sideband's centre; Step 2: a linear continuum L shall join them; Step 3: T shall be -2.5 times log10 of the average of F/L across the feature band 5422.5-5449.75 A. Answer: -0.12 mag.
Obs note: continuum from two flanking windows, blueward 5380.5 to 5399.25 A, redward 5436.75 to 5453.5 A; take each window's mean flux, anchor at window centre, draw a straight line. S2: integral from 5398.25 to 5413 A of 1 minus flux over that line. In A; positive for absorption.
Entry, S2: 2.5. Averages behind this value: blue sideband 0.919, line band 0.789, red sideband 1.02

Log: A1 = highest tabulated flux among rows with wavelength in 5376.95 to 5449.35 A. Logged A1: 1.5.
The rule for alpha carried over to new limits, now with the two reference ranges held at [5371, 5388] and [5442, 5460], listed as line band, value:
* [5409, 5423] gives 1.5 A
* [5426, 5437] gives -0.3 A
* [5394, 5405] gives 0.3 A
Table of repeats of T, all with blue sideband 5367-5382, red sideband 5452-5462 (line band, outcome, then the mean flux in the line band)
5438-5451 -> -0.141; 1.05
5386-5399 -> -0.043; 0.924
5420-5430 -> -0.018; 0.927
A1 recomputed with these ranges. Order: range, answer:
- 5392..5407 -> 1.123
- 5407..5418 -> 1.002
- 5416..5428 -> 1.127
